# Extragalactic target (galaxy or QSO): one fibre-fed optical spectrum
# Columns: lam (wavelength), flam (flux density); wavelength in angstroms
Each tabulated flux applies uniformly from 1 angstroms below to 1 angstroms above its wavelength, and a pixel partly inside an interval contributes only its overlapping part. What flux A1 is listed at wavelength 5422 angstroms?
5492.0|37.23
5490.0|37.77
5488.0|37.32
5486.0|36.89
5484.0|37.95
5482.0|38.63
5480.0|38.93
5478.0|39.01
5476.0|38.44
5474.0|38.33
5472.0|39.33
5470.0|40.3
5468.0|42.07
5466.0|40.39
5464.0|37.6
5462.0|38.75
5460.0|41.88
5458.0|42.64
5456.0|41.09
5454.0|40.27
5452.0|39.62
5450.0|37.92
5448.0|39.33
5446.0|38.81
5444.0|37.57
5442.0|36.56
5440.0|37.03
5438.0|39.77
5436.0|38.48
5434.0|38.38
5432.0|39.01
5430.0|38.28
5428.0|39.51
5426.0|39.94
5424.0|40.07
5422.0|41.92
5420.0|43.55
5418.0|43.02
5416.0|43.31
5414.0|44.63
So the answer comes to 41.92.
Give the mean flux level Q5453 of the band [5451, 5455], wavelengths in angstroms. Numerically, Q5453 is 39.9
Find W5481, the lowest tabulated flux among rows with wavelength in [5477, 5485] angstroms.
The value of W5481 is 37.95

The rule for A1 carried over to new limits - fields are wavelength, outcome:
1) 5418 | 43.02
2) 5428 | 39.51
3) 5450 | 37.92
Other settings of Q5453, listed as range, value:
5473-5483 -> 38.7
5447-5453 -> 39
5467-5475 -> 40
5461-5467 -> 38.9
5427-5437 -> 38.7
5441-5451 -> 38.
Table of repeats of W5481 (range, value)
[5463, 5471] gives 37.6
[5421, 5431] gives 38.28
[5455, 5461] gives 41.09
